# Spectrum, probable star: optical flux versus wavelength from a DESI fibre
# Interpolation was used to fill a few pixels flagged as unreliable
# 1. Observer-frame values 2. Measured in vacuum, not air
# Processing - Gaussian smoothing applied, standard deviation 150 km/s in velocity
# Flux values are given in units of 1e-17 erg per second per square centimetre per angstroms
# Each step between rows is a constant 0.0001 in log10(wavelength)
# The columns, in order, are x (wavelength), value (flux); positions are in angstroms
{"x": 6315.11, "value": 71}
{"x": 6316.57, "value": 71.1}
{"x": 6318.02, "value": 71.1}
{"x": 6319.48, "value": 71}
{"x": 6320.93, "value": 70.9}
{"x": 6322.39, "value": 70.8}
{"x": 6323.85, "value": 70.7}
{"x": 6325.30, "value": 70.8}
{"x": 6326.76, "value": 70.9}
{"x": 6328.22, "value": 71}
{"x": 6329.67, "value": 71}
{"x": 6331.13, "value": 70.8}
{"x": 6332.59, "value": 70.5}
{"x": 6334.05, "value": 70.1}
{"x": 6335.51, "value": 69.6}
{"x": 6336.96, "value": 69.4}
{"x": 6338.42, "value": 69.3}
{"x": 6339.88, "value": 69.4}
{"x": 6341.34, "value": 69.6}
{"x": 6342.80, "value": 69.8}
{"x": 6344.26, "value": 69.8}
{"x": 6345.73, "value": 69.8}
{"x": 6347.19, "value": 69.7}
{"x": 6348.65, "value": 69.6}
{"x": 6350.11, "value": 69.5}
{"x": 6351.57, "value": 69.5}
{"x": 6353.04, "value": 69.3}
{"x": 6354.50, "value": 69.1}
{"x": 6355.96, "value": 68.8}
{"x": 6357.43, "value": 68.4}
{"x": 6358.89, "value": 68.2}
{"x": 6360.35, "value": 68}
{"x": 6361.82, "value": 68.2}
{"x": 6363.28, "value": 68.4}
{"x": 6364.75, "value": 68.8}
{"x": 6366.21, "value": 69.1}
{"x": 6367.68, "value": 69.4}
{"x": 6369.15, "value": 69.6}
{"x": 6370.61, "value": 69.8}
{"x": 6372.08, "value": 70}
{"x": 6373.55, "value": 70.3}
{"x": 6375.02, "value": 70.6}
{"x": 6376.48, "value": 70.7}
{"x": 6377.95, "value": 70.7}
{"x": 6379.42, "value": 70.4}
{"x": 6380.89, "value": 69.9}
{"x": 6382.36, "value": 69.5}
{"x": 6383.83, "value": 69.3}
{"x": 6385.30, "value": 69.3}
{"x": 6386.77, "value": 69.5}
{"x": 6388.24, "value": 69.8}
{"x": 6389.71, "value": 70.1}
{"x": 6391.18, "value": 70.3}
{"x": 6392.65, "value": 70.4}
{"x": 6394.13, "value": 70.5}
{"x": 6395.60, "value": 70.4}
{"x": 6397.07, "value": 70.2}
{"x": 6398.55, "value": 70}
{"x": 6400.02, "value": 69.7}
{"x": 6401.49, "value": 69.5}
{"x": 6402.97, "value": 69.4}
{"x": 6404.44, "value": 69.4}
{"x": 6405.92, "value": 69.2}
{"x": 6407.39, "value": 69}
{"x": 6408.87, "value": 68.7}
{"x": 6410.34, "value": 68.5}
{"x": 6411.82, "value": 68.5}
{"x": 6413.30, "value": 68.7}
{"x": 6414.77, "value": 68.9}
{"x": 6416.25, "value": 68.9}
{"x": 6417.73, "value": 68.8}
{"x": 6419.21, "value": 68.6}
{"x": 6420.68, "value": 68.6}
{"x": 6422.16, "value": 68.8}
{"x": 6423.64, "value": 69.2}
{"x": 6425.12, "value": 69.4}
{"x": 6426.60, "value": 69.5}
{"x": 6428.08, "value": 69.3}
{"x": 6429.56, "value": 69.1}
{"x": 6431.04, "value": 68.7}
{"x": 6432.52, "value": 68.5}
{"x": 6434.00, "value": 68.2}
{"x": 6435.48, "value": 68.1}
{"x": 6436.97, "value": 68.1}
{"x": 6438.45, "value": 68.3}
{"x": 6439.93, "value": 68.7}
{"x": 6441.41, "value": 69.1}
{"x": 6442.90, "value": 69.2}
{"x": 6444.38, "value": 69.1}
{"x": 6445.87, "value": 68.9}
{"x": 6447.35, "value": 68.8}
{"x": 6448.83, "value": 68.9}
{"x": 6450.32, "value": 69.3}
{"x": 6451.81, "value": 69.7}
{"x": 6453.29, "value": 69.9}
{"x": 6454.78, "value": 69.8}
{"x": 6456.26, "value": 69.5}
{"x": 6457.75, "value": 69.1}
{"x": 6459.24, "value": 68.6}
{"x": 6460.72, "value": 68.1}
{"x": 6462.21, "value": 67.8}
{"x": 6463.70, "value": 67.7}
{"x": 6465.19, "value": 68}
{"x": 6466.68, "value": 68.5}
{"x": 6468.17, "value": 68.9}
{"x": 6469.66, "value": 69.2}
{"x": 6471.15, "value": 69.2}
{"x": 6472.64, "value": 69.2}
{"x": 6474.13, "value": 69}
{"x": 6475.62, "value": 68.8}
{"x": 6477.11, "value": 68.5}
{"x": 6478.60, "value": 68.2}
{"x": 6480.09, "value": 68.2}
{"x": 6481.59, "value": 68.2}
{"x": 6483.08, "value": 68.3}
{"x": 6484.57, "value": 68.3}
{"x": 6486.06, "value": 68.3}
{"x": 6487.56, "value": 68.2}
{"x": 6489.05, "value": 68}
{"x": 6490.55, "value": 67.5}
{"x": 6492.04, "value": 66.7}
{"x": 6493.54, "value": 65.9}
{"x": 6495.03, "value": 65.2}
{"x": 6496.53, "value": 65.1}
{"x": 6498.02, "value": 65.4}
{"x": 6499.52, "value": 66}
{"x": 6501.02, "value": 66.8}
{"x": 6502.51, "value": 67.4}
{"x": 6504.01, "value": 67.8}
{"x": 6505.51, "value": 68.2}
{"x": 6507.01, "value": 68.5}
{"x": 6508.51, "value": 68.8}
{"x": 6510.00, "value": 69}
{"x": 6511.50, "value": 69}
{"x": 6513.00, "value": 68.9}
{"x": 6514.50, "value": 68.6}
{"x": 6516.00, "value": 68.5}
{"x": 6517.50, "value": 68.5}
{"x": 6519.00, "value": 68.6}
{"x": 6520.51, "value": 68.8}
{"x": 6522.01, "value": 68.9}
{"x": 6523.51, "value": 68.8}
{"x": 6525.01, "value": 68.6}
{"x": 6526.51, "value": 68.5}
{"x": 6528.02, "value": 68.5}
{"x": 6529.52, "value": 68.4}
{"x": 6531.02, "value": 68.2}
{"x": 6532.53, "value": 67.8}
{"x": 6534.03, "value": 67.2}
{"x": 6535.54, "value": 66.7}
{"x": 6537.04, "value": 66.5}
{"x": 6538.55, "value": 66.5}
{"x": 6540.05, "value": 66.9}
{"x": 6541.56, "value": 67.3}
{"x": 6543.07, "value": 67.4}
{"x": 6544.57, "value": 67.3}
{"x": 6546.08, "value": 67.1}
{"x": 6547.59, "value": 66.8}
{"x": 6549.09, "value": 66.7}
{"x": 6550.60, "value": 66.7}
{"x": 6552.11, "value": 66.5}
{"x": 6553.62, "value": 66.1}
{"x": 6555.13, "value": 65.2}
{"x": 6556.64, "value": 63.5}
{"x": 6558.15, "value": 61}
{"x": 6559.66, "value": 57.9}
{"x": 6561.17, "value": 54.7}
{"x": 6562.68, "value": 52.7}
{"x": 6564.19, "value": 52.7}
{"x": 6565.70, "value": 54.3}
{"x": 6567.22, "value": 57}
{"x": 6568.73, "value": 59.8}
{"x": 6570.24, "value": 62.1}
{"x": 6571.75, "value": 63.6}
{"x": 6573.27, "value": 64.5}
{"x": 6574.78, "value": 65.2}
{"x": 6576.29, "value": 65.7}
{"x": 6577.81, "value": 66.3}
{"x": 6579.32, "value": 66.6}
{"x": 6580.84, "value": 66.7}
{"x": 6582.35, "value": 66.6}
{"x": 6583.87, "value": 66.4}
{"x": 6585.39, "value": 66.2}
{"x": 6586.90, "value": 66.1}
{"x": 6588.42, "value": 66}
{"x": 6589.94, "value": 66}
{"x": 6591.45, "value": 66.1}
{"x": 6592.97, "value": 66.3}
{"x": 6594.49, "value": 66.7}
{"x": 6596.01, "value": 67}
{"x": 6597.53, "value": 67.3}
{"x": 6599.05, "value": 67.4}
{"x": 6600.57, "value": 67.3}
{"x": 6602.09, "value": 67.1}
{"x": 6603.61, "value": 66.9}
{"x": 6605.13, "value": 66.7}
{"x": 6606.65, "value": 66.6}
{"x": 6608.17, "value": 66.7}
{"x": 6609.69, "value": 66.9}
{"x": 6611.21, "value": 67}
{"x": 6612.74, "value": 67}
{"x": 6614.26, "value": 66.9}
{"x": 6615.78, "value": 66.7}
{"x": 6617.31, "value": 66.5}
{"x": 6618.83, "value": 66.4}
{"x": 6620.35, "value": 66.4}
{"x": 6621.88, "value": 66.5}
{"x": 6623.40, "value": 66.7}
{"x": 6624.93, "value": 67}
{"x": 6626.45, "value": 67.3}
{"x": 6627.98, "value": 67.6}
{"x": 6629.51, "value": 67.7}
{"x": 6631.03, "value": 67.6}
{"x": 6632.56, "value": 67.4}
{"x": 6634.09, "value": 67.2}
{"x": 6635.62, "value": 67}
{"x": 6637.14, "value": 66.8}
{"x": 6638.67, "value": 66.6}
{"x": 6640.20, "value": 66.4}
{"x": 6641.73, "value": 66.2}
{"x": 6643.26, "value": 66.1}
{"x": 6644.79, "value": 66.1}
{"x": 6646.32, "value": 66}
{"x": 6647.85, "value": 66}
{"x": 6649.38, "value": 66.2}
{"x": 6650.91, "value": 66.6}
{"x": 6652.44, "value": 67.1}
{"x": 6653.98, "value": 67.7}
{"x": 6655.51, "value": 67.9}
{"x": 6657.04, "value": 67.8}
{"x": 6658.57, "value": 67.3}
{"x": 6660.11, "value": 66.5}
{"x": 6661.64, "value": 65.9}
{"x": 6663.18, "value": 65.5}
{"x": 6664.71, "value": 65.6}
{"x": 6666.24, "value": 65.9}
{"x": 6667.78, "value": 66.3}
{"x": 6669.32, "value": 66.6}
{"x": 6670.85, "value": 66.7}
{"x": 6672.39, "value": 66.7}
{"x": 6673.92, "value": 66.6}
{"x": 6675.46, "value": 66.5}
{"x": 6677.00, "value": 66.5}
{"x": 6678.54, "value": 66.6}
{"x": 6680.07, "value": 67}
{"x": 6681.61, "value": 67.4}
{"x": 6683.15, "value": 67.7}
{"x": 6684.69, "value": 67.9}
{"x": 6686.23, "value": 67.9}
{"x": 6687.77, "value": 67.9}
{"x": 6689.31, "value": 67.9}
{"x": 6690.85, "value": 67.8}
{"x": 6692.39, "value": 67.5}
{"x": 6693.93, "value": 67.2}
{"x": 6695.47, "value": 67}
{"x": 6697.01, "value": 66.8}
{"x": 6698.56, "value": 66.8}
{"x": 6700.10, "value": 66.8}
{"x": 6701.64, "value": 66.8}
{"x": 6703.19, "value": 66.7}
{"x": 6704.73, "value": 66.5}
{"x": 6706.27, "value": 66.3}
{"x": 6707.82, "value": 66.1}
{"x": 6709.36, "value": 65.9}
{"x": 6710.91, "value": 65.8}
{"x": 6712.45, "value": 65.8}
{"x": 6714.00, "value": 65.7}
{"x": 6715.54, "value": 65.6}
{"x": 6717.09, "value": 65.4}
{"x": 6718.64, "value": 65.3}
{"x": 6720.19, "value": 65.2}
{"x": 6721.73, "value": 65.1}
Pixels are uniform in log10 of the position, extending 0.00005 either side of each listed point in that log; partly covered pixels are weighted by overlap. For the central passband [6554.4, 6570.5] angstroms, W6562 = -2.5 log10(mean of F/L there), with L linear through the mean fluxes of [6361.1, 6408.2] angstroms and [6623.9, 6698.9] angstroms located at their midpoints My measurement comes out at 0.17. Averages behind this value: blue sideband 69.7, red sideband 66.9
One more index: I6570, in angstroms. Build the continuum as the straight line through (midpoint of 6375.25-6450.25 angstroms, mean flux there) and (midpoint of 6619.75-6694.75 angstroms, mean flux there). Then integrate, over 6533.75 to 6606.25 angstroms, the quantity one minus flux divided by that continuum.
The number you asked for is 3.35 angstroms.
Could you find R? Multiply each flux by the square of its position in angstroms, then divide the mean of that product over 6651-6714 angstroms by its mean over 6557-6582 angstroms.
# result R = 1.1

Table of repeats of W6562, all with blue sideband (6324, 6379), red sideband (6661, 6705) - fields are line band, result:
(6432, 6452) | 0.00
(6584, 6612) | 0.01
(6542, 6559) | 0.04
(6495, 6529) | 0.01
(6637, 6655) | 0.01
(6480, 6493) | 0.01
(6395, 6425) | 0.00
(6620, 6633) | 0.00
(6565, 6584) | 0.07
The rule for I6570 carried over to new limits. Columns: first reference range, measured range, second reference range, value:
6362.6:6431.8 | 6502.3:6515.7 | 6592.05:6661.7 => -0.1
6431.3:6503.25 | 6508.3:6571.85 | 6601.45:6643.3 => 2.2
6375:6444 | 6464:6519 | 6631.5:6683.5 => 0.4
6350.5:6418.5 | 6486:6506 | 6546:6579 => -0.6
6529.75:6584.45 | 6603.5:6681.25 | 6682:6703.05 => -0.7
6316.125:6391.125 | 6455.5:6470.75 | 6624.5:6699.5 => 0.1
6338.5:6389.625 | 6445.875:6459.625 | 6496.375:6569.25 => -0.4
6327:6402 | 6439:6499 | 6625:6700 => 0.4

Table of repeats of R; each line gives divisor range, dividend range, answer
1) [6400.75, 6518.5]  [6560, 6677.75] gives 1.01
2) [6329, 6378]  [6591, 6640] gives 1.04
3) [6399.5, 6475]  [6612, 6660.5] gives 1.03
